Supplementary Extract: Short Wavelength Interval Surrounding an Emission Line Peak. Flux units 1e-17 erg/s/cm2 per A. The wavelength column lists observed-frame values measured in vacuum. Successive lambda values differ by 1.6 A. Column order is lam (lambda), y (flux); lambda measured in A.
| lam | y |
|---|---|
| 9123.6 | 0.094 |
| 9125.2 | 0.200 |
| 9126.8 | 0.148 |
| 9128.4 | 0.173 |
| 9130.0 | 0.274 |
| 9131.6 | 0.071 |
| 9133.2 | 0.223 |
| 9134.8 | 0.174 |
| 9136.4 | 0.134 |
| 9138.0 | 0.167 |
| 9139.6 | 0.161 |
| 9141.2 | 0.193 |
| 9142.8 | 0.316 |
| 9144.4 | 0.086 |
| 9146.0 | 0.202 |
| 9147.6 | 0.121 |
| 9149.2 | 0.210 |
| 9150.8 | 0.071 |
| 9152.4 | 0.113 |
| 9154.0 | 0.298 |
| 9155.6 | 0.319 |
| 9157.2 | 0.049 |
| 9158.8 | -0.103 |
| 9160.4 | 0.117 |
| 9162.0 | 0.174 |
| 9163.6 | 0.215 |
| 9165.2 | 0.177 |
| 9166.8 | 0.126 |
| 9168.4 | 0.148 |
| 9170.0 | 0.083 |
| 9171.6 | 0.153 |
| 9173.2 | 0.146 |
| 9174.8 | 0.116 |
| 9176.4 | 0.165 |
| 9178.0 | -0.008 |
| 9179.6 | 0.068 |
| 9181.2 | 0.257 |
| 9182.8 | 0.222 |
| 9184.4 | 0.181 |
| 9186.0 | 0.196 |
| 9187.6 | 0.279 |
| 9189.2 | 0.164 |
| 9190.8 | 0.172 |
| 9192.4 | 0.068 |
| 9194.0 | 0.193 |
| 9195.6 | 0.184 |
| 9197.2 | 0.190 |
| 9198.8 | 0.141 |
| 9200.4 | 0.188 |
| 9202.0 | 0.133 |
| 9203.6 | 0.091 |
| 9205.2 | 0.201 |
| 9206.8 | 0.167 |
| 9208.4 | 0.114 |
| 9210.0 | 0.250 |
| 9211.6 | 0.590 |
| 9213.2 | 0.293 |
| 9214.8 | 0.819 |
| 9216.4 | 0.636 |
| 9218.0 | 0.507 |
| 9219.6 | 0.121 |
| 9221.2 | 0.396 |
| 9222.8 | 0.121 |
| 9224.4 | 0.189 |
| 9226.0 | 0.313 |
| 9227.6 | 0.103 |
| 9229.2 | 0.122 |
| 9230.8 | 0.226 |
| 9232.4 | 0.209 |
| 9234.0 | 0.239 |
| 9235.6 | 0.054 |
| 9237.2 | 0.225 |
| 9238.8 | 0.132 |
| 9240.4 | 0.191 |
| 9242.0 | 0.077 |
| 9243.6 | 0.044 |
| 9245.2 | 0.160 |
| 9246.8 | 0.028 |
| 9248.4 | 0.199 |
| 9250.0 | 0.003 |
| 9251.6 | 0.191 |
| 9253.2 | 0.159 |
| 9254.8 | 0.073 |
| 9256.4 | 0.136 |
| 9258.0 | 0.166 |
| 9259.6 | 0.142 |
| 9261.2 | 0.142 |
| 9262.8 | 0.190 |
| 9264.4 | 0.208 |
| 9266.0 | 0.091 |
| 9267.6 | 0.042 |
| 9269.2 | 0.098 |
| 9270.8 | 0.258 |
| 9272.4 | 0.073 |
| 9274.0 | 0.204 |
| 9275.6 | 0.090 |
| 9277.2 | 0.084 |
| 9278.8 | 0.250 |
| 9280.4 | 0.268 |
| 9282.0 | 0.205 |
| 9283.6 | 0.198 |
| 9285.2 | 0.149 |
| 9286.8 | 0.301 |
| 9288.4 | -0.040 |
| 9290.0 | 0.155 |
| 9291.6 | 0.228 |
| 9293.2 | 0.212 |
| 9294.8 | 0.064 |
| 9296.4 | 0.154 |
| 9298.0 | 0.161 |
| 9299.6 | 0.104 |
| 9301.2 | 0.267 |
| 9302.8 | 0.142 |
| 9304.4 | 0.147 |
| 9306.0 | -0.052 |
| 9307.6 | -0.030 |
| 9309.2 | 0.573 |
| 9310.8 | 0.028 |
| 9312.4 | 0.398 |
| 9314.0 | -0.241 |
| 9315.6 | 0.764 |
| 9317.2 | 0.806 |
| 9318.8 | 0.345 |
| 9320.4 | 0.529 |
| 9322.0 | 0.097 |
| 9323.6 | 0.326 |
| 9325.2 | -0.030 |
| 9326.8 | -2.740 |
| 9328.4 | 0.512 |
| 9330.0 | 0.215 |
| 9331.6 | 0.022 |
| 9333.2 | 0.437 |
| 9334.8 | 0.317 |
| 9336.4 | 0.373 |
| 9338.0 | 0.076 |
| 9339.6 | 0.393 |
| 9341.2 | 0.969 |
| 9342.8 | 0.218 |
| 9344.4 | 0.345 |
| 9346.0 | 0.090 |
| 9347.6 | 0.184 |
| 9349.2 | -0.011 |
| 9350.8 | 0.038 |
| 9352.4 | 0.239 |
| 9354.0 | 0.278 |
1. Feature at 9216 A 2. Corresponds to H-beta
